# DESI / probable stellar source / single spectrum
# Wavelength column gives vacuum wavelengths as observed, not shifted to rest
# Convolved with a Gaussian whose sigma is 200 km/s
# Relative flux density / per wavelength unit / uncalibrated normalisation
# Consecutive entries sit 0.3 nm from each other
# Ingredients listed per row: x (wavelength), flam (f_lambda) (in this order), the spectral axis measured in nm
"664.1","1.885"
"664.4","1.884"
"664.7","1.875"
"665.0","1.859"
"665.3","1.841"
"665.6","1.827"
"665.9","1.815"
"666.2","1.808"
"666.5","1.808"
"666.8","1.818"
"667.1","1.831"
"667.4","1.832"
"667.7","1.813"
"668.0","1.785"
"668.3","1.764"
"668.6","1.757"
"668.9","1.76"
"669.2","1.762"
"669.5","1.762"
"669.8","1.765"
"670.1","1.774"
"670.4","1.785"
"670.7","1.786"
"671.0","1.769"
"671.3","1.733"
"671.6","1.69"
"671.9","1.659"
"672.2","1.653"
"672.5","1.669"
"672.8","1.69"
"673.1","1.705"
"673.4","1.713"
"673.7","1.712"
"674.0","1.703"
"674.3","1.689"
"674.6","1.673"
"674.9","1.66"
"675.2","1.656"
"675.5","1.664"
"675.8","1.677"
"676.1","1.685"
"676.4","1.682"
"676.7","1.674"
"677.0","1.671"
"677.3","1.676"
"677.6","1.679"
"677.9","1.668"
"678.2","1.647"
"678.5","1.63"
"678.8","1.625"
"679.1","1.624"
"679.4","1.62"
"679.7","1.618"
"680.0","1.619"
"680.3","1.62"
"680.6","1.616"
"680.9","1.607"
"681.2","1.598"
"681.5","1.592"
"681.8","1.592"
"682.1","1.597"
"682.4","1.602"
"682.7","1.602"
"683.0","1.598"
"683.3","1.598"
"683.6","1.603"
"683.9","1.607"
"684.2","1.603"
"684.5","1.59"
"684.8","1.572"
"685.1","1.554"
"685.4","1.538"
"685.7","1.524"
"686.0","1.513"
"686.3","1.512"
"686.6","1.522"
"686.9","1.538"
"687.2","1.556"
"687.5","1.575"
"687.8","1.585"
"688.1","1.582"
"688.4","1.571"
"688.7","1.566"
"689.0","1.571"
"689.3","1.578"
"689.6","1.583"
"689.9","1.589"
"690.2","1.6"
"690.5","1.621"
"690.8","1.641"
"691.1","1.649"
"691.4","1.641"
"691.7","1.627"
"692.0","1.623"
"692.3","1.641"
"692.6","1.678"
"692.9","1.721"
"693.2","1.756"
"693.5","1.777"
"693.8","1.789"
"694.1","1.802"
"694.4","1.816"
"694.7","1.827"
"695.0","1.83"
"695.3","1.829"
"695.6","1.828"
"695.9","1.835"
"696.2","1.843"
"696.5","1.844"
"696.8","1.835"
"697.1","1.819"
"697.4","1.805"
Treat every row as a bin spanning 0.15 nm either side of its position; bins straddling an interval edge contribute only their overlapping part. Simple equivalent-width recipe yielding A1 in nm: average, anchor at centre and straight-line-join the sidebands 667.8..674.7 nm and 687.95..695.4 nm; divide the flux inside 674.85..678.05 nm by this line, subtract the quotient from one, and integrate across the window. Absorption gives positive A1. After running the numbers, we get 0.081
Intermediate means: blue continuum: 1.73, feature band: 1.67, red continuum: 1.68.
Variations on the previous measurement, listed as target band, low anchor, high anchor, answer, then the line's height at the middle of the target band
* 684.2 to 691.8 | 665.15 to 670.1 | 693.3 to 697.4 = 0.995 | 1.81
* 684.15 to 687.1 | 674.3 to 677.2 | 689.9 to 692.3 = 0.177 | 1.64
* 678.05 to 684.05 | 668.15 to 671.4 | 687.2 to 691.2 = 0.193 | 1.66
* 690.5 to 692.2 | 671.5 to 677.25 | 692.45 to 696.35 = 0.136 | 1.78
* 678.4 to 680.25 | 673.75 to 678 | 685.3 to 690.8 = 0.025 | 1.64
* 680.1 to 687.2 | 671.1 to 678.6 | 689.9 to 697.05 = 0.538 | 1.71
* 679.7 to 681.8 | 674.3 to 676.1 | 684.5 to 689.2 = 0.008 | 1.61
